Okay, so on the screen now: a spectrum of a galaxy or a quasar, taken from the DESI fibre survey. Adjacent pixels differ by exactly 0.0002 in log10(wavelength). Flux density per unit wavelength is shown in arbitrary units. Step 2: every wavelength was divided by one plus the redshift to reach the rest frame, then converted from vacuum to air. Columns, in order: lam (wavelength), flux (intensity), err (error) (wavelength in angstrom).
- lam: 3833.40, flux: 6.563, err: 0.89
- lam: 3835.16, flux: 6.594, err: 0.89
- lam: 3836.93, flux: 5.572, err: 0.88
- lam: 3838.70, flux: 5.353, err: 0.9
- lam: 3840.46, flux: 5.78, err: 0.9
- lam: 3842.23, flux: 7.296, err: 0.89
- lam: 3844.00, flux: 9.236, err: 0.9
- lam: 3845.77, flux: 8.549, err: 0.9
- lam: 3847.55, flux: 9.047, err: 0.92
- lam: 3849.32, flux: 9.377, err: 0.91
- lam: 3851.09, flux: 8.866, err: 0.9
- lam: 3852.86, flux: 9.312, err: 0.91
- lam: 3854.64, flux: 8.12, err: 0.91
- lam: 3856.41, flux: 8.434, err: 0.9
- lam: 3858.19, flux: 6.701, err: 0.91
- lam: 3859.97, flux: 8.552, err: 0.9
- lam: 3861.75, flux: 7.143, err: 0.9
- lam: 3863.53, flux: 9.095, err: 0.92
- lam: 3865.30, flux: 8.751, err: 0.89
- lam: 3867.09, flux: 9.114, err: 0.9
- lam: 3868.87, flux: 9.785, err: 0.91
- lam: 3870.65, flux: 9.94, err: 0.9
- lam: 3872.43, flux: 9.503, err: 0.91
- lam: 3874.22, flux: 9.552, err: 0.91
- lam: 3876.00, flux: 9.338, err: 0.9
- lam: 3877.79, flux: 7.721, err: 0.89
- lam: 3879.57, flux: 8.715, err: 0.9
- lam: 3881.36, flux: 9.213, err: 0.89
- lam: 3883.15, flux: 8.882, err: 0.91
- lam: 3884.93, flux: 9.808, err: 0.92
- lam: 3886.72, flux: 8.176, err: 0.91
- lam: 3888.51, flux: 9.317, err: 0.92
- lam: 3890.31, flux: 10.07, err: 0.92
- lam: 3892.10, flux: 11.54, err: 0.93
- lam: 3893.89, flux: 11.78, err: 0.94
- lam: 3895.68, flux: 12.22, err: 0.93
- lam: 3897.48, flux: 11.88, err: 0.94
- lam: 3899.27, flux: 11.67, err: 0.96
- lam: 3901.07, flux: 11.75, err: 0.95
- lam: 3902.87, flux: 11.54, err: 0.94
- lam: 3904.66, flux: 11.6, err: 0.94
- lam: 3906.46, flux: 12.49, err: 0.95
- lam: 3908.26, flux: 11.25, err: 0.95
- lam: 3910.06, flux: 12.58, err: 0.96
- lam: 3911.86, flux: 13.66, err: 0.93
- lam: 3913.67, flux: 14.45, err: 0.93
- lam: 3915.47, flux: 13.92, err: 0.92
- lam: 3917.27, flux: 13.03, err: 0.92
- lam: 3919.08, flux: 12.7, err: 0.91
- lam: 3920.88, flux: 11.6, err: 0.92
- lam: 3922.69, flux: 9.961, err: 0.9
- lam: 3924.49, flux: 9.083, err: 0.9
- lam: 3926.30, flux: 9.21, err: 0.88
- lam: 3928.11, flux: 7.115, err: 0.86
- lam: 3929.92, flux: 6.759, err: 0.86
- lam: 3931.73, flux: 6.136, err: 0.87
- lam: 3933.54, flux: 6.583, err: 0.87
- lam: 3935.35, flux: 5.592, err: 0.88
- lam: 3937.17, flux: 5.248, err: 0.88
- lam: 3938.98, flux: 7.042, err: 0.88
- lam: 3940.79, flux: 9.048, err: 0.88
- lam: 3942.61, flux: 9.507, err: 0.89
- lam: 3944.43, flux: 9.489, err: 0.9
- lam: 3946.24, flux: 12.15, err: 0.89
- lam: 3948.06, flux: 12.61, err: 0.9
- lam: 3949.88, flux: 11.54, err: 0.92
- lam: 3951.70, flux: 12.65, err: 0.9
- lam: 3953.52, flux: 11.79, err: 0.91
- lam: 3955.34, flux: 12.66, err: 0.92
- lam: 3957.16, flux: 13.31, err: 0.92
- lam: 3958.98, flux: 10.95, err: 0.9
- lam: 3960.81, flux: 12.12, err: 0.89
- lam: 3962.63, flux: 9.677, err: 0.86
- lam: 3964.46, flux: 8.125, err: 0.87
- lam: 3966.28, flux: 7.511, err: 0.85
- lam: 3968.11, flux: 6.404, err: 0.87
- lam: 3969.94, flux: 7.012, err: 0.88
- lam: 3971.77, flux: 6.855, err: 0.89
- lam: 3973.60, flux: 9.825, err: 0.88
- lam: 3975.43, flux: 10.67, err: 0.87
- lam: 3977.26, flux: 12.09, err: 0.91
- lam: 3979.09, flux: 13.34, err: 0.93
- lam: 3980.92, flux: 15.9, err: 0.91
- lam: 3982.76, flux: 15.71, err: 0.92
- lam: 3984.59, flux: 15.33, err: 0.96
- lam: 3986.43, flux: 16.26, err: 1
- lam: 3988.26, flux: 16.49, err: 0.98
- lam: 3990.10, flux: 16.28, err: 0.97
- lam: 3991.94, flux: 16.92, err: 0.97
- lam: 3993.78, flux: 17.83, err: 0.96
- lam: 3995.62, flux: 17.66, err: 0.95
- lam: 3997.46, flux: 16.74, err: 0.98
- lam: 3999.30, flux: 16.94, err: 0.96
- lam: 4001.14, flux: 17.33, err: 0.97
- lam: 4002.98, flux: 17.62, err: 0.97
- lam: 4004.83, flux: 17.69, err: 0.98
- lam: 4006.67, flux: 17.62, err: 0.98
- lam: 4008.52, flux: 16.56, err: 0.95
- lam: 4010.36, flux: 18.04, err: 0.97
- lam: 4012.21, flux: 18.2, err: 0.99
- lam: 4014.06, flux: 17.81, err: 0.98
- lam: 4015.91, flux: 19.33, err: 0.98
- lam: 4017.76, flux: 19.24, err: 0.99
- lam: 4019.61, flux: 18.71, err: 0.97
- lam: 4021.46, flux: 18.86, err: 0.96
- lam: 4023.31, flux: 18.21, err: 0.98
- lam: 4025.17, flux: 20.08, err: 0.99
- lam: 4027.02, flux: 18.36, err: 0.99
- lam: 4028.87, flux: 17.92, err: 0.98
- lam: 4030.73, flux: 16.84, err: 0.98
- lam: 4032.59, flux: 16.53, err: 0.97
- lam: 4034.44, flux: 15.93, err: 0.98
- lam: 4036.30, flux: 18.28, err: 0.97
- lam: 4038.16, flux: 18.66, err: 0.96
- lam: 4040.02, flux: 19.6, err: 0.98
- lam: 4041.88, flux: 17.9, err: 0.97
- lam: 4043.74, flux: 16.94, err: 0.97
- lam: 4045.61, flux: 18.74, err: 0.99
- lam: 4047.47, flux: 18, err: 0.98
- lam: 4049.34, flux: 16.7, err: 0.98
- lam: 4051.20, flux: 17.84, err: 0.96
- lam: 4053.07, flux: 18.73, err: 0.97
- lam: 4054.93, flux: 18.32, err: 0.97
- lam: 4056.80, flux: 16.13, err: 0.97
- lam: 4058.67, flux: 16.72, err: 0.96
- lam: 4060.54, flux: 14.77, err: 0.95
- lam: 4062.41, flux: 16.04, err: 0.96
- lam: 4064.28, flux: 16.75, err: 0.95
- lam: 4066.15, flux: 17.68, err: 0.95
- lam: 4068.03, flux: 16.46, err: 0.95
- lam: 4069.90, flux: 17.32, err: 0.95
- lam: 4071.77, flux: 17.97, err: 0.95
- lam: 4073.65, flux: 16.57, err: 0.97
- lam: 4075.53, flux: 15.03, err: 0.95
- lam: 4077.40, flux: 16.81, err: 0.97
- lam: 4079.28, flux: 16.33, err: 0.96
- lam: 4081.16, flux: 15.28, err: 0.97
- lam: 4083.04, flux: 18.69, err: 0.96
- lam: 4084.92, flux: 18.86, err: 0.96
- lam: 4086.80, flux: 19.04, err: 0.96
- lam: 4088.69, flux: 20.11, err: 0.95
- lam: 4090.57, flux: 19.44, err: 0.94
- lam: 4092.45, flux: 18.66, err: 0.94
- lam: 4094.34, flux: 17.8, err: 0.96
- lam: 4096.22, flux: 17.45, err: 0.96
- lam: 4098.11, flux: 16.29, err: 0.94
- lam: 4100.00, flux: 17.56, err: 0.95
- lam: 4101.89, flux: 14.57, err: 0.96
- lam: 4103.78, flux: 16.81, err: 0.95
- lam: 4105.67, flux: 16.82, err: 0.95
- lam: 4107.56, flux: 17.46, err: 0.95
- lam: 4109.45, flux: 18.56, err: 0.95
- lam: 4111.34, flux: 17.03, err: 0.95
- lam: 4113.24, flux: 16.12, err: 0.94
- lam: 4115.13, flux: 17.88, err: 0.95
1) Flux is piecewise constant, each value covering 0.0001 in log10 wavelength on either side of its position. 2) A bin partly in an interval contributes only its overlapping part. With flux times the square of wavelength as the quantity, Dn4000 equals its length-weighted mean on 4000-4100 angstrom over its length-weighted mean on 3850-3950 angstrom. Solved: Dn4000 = 1.9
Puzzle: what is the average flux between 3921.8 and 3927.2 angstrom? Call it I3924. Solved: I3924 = 9.42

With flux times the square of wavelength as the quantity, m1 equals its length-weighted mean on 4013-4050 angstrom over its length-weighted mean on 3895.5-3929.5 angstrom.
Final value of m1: 1.7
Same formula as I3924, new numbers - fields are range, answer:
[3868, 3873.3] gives 9.75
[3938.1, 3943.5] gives 8.54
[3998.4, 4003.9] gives 17.3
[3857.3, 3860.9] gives 7.61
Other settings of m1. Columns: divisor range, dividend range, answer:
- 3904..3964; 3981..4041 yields 1.74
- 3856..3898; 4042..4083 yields 1.99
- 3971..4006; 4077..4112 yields 1.22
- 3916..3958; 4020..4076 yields 1.88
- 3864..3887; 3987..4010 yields 2.00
